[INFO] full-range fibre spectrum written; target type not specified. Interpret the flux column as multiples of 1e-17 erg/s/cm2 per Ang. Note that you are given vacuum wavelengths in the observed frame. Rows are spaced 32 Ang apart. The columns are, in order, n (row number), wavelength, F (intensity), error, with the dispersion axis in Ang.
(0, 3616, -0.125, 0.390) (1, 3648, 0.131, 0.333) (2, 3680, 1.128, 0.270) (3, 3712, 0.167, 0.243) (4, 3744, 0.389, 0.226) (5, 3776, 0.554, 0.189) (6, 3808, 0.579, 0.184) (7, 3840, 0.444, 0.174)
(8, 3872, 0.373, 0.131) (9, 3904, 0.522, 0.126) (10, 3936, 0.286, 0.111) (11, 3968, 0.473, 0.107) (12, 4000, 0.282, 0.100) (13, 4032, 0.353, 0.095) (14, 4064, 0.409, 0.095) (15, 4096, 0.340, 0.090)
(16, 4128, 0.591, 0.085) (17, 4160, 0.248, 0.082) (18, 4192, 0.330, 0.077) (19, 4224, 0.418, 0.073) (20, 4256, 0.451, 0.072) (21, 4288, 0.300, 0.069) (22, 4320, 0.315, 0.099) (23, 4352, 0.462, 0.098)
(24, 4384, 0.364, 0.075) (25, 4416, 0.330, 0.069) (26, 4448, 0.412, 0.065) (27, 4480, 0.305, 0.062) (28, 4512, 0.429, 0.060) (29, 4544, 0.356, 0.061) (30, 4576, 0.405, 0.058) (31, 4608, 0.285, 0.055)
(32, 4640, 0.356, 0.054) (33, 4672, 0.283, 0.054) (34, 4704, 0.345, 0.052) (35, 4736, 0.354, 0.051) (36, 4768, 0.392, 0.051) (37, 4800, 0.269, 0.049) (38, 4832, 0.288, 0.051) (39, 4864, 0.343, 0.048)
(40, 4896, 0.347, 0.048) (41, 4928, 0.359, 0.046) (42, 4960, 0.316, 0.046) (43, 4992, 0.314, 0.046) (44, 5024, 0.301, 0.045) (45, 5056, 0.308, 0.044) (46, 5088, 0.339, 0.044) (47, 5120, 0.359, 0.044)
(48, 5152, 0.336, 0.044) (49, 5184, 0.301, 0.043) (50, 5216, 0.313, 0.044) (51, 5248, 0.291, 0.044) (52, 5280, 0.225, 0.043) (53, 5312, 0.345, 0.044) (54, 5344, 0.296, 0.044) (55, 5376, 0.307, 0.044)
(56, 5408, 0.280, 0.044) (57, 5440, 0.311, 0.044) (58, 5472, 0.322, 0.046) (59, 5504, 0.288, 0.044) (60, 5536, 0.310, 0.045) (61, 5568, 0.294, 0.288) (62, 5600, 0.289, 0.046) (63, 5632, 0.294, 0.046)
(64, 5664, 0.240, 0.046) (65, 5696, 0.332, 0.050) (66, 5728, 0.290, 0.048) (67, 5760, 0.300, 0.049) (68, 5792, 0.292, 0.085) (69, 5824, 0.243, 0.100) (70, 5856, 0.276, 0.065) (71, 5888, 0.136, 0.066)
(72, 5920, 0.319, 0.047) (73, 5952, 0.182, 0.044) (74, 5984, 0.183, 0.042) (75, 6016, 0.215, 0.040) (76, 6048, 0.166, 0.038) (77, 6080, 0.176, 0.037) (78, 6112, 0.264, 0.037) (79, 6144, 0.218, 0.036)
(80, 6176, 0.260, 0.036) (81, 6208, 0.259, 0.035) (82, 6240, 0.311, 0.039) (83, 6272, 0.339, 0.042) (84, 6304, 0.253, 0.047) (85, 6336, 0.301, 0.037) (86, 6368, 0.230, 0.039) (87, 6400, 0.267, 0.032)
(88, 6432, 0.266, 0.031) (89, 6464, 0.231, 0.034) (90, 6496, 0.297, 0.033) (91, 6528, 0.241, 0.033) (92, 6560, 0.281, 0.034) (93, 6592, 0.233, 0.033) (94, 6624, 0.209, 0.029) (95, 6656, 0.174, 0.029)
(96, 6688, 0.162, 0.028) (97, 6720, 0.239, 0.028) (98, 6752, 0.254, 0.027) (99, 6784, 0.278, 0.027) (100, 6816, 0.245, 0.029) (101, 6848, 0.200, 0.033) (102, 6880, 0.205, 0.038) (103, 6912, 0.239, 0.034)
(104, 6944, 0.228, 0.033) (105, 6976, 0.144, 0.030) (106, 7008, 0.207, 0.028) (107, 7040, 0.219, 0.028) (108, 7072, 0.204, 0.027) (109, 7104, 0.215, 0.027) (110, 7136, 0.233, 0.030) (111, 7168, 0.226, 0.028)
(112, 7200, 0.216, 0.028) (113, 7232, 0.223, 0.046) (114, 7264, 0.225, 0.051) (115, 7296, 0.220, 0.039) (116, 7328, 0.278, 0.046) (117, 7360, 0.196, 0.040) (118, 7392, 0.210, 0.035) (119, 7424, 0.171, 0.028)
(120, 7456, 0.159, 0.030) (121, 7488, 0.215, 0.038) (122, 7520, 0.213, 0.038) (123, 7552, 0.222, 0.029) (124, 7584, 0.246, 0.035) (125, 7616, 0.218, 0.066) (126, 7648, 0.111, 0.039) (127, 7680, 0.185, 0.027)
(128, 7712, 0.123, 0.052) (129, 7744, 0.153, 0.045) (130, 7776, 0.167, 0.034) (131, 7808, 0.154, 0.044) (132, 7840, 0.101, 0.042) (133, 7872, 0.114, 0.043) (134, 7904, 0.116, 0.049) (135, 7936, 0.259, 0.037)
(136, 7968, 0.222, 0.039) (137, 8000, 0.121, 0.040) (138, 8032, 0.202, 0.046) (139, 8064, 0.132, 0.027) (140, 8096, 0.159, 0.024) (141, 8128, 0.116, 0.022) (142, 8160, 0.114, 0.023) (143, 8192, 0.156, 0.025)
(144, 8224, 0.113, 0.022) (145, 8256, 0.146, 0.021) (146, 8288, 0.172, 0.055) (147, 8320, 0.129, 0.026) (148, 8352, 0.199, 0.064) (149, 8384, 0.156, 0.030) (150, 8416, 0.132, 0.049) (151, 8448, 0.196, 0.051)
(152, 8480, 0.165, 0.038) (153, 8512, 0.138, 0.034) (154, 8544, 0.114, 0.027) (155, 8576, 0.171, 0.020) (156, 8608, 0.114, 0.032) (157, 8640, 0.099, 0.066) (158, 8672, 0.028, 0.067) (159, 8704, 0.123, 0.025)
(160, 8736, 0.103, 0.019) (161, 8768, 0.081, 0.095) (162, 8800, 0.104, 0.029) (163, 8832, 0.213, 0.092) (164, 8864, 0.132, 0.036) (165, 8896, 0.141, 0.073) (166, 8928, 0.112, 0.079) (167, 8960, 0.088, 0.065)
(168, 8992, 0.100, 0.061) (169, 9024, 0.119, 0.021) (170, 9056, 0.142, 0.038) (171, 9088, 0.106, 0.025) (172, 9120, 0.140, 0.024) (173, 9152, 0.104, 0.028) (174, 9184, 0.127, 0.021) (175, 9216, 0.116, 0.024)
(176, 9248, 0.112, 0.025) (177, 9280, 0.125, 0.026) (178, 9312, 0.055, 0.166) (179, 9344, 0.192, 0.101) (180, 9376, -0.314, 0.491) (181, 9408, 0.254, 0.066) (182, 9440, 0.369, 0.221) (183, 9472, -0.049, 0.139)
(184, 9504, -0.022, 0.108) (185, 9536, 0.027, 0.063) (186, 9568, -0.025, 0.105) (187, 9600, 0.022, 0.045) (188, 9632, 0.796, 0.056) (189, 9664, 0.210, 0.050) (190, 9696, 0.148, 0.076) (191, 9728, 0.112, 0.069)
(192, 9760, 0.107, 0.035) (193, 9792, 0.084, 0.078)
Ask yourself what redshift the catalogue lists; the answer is 1.586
